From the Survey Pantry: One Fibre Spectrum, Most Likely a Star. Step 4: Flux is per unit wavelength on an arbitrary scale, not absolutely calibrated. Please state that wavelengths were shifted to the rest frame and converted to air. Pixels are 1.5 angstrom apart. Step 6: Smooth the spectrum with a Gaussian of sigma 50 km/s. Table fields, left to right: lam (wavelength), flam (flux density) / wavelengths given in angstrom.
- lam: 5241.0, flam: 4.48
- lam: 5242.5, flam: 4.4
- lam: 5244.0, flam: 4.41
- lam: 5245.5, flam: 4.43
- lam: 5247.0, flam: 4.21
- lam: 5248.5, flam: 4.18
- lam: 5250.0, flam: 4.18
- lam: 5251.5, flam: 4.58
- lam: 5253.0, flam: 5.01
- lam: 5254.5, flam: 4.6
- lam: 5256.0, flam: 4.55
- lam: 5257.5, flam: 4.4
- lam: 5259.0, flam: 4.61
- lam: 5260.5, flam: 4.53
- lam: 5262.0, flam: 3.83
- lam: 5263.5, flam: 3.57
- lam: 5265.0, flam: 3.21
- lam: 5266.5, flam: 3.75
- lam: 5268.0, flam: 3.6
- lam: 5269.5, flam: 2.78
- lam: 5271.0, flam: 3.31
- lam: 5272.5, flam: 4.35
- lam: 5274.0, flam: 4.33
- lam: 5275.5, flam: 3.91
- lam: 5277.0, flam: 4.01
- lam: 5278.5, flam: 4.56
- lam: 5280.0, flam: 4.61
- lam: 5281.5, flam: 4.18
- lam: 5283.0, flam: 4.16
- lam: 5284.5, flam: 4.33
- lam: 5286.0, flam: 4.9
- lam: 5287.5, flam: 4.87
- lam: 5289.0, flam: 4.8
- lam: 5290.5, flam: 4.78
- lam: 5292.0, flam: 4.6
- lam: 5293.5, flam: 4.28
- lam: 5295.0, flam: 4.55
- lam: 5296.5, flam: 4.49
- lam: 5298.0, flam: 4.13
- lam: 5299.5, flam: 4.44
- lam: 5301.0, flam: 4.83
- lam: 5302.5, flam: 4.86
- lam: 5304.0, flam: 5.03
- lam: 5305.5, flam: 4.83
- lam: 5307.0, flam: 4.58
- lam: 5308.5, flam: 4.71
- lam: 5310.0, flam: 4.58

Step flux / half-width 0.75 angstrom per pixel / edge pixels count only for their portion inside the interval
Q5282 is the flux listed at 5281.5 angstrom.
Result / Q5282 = 4.18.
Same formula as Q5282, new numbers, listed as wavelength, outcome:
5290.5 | 4.78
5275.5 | 3.91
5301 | 4.83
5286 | 4.9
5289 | 4.8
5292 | 4.6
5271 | 3.31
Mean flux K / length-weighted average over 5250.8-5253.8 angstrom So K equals 4.8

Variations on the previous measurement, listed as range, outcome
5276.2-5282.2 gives 4.34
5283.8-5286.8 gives 4.62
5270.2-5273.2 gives 3.8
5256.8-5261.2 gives 4.51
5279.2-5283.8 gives 4.32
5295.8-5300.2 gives 4.35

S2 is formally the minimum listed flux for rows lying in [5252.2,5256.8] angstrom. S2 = 4.55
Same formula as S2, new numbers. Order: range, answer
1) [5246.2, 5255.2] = 4.18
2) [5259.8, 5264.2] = 3.57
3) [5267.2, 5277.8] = 2.78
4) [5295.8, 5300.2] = 4.13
